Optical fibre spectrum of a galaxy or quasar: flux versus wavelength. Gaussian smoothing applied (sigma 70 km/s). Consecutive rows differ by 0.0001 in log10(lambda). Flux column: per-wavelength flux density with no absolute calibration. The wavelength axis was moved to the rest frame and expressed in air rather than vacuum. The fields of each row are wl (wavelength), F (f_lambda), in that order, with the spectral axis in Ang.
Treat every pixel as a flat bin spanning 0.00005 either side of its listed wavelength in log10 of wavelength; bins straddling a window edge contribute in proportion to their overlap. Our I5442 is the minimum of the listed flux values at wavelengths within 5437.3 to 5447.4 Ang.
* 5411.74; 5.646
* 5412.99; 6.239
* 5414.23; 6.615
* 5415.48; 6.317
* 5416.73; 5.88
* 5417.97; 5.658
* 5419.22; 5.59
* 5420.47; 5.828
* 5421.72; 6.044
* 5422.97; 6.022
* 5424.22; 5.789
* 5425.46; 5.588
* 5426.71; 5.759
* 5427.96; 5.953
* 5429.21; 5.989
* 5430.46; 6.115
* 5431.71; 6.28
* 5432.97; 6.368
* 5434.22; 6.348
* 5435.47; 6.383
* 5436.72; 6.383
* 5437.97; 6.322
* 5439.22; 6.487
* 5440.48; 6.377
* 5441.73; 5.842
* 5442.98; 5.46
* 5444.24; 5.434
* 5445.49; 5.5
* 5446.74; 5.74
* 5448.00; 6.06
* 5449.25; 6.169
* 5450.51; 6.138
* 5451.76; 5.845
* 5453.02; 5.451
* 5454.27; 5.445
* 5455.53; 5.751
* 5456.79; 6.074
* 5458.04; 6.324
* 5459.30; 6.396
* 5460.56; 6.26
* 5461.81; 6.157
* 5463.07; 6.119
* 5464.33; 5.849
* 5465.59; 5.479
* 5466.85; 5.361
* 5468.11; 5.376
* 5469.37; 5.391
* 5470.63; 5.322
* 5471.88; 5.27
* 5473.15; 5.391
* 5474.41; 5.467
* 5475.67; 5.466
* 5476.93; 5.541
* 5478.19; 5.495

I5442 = 5.434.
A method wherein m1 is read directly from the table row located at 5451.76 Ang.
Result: 5.845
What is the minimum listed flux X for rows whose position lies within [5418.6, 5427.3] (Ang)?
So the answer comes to 5.588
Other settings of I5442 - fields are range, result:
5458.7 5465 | 5.849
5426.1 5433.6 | 5.759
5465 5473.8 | 5.27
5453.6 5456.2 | 5.445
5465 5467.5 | 5.361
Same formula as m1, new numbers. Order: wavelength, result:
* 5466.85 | 5.361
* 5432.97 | 6.368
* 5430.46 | 6.115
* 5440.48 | 6.377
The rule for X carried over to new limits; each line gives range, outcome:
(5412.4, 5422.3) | 5.59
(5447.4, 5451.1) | 6.06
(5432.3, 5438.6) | 6.322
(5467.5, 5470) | 5.376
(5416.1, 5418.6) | 5.658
